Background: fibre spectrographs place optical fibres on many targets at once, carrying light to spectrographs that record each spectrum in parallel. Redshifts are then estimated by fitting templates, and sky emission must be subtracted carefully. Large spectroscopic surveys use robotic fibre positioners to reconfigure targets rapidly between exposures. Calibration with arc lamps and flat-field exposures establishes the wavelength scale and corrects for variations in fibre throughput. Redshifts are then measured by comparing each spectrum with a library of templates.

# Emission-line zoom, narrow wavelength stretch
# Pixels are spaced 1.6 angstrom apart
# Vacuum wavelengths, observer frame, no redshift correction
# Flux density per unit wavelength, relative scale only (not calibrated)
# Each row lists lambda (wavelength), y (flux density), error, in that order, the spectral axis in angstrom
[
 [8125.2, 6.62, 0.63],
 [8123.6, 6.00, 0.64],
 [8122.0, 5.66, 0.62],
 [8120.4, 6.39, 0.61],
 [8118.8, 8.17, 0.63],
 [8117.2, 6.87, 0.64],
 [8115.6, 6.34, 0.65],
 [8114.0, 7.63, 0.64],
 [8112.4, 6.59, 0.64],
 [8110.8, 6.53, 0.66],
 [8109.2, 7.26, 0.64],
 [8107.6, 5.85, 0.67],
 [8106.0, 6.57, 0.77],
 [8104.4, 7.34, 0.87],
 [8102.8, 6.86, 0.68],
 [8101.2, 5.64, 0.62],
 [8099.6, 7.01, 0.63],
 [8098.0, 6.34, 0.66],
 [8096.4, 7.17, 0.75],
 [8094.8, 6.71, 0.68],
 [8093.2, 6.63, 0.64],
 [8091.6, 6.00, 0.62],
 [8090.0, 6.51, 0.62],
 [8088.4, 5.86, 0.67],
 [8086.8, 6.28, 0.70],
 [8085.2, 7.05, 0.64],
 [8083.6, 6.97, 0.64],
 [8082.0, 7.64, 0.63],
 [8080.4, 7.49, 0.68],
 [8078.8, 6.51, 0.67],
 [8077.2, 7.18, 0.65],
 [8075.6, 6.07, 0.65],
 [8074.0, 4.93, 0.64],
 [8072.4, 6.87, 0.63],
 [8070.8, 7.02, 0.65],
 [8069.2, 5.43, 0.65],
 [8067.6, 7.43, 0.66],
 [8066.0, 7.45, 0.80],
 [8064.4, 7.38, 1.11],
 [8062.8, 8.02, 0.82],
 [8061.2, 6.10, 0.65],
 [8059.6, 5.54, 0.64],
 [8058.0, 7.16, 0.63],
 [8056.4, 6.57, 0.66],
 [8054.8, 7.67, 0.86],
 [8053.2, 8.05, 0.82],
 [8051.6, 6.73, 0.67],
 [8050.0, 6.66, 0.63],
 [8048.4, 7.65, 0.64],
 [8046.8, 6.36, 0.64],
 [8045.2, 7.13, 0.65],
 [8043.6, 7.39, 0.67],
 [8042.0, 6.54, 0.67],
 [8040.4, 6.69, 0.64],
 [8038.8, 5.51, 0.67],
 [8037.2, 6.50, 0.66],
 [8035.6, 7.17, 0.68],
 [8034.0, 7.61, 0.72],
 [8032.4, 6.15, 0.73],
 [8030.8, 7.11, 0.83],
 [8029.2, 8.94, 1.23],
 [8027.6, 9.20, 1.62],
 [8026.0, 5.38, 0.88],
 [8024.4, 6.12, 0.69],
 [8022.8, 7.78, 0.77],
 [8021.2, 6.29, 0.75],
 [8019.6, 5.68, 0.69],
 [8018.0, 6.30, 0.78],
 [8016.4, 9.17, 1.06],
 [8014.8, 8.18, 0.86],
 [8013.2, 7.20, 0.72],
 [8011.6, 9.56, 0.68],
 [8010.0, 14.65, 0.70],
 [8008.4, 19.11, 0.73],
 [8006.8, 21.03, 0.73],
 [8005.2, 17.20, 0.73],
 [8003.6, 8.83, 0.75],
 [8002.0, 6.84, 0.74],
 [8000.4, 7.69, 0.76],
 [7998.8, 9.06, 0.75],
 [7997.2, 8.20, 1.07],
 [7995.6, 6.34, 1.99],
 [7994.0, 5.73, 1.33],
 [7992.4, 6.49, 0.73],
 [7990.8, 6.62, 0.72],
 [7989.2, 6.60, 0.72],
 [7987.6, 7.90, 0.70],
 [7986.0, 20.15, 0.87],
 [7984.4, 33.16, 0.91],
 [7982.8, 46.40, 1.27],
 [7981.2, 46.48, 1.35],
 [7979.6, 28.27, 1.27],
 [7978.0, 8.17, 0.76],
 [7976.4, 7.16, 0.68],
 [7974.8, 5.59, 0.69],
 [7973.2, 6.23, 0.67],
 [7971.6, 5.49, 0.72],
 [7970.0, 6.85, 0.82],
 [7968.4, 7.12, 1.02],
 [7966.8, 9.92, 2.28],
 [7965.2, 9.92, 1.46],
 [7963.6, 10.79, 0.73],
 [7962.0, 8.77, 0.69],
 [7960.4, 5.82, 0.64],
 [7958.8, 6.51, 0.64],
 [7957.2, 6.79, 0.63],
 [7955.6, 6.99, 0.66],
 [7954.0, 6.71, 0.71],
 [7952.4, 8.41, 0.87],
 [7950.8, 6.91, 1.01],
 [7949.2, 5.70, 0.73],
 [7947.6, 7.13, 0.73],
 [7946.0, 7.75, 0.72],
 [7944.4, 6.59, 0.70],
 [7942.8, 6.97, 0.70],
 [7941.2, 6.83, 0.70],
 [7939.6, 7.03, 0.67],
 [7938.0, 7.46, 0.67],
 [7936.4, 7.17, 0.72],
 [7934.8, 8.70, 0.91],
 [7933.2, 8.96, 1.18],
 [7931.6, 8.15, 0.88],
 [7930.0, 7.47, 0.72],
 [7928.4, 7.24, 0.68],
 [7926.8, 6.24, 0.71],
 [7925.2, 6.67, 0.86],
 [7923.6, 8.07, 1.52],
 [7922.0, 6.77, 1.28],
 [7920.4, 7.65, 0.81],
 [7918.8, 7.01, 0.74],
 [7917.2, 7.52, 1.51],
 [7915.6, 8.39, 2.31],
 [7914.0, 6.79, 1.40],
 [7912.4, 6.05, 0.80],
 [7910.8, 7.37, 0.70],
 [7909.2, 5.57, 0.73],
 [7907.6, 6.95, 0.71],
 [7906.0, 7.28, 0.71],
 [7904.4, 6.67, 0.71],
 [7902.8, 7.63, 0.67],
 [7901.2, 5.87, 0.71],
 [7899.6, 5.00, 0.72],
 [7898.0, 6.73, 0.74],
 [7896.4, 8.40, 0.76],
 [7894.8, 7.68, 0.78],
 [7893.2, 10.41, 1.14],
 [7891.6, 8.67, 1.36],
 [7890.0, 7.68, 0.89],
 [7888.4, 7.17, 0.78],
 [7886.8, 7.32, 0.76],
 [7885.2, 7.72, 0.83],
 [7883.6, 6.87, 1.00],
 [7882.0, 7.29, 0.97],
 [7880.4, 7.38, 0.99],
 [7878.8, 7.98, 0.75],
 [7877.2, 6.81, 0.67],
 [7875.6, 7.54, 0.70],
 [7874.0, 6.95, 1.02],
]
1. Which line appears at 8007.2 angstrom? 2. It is [N II] 6583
